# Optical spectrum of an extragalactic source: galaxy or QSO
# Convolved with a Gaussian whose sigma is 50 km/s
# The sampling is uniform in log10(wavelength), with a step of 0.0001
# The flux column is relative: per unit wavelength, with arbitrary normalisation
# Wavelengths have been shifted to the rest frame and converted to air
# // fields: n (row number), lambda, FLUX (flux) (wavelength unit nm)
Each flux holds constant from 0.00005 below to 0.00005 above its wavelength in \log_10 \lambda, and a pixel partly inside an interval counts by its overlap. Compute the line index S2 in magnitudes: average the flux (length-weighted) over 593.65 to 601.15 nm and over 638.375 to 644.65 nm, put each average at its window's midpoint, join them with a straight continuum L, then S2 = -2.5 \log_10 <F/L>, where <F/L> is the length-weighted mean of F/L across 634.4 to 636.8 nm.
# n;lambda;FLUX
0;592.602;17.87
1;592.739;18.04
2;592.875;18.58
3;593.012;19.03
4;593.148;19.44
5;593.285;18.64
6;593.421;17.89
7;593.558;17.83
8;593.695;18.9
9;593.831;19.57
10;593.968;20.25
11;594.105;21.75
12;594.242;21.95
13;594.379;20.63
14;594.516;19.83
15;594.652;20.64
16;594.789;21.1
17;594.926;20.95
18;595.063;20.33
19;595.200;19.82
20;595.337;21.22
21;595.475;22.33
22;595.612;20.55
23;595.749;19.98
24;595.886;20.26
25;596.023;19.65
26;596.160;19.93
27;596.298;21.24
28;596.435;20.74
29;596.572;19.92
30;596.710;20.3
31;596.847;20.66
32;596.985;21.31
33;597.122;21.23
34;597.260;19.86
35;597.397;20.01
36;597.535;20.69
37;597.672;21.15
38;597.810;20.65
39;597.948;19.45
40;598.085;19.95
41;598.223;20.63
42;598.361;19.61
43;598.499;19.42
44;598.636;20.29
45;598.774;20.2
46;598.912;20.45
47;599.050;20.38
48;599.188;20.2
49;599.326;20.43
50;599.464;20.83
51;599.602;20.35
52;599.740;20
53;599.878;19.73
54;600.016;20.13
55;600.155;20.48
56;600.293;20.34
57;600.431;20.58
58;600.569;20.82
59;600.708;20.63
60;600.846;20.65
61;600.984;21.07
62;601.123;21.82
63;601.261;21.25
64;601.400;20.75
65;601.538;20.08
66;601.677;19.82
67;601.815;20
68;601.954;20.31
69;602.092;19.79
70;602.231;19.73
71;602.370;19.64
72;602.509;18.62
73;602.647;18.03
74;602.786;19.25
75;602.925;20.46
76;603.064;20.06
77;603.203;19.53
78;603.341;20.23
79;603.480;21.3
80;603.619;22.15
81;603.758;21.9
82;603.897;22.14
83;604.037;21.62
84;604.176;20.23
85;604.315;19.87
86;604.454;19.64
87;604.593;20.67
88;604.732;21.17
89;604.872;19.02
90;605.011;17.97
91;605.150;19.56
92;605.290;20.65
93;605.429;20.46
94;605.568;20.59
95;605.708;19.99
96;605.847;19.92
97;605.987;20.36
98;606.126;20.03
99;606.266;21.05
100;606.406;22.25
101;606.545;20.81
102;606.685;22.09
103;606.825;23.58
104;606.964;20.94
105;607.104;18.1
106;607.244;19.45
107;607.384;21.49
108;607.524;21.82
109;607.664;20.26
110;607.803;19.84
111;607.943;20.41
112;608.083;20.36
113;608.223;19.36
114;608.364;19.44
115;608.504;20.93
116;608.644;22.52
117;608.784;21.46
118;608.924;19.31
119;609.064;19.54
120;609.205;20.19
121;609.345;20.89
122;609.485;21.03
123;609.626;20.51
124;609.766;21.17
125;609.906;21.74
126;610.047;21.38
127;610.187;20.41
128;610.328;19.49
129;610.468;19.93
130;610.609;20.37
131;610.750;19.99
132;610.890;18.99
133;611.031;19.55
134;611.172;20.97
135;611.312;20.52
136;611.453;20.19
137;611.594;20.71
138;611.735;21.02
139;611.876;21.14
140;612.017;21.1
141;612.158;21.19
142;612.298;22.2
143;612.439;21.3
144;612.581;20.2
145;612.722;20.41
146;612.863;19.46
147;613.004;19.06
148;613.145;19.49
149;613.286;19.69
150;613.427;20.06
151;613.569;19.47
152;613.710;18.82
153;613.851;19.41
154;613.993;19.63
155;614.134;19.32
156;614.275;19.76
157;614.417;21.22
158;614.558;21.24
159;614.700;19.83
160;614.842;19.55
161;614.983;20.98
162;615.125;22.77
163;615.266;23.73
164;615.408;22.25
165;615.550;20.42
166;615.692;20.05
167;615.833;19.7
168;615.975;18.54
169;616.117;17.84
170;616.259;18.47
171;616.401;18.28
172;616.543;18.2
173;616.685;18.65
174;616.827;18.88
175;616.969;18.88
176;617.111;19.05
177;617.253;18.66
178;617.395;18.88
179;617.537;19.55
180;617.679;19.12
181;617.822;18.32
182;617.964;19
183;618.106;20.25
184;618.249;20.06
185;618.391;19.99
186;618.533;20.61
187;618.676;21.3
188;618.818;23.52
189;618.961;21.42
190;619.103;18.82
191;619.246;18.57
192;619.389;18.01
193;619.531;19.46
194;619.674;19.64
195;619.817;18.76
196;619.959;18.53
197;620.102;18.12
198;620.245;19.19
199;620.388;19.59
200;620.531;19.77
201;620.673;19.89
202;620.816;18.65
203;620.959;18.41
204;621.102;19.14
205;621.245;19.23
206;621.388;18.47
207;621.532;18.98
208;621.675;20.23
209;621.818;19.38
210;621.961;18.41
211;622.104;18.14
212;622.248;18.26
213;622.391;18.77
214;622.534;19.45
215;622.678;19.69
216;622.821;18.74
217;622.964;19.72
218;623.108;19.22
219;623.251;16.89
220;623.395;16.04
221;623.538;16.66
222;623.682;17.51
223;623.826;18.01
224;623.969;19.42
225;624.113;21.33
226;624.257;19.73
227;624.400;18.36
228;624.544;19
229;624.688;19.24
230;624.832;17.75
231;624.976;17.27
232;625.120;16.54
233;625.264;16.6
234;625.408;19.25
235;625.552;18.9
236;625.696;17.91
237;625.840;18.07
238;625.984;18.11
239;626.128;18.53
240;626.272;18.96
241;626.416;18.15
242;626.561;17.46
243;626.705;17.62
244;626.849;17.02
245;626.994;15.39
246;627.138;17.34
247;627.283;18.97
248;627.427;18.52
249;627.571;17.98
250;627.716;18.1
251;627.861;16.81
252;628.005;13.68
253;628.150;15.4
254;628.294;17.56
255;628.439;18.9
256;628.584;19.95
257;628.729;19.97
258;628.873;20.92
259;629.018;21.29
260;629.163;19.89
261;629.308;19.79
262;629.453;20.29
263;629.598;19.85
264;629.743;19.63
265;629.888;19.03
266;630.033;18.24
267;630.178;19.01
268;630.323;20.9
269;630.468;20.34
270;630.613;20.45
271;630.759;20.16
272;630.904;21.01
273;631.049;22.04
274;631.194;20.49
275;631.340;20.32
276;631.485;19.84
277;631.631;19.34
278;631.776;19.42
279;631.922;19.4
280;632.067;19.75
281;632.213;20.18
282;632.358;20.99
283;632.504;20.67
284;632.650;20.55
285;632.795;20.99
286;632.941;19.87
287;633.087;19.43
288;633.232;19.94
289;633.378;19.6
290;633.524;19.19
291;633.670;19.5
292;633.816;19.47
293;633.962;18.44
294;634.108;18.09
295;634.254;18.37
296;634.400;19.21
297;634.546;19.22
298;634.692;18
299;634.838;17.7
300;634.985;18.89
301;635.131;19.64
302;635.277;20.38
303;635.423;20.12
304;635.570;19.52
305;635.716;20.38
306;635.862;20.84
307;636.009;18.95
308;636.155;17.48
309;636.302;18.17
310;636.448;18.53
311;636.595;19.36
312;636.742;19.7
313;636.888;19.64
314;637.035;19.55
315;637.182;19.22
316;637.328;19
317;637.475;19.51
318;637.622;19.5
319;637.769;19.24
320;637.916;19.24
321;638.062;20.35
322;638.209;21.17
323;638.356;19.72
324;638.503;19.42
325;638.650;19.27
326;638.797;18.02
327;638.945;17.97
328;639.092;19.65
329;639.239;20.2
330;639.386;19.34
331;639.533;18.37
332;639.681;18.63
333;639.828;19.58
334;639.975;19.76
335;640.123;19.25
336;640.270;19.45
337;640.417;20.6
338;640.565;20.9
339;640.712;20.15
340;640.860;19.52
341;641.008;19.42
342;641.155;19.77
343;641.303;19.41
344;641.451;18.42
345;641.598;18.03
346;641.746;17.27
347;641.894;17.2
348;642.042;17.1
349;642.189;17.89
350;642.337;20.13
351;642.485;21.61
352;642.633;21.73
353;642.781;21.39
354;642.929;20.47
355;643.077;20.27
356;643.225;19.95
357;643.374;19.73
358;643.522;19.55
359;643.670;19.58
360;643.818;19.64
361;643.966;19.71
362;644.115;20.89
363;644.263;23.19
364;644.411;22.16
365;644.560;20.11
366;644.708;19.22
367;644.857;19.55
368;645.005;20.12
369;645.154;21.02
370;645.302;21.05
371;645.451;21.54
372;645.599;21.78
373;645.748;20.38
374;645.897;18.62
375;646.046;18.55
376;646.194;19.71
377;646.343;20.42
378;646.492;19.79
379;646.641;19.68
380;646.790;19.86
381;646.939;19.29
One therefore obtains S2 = 0.03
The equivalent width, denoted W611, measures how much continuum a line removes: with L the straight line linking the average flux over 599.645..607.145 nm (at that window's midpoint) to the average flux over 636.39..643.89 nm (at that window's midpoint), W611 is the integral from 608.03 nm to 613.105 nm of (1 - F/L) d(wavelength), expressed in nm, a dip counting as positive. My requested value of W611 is -0.07 nm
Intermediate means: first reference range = 20.4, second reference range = 19.5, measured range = 20.5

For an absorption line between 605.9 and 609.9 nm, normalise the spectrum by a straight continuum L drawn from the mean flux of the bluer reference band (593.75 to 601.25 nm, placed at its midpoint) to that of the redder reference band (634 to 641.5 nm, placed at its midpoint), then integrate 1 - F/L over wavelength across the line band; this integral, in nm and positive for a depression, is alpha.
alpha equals -0.10 nm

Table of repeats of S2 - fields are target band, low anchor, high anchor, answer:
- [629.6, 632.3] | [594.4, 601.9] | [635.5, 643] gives -0.02 mag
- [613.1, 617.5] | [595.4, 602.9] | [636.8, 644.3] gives 0.02 mag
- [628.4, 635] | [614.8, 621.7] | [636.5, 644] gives -0.01 mag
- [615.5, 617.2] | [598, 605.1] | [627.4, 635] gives 0.05 mag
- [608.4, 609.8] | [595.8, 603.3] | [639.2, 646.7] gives -0.03 mag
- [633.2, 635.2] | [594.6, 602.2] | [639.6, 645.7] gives 0.06 mag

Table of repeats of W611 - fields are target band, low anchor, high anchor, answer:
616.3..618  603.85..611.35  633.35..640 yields 0.11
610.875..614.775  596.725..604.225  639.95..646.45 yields 0.00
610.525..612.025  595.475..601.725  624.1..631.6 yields -0.05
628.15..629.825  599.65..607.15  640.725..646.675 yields 0.04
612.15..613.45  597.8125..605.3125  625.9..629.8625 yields -0.05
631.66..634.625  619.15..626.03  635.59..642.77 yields -0.08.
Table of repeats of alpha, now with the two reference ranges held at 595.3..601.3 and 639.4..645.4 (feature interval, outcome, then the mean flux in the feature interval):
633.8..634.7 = 0.056 nm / 18.7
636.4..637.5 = 0.031 nm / 19.3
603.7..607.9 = -0.045 nm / 20.6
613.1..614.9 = 0.038 nm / 19.8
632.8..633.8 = 0.013 nm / 19.7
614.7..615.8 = -0.055 nm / 21.2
